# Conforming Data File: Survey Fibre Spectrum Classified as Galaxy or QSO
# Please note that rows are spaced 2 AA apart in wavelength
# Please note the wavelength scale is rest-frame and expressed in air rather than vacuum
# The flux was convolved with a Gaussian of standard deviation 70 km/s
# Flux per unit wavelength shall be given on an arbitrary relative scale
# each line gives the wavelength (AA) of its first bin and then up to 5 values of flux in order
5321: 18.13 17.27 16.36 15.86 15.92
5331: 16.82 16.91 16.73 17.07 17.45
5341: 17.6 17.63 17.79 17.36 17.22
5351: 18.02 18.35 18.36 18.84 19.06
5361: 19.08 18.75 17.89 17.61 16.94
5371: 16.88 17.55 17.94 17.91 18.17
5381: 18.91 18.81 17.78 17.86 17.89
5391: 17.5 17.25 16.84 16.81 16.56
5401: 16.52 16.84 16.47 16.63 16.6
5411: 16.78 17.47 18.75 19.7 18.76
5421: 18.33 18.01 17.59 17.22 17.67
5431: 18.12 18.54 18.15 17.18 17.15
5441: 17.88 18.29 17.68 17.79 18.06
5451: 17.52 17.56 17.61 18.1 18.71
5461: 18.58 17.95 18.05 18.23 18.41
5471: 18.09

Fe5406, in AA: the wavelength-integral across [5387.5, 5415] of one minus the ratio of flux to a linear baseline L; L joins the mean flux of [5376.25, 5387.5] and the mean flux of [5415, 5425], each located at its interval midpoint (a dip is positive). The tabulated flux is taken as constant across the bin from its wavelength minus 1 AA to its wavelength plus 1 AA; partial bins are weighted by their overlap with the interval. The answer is 2.1 AA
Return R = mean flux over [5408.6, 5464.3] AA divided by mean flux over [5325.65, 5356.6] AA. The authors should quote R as 1.0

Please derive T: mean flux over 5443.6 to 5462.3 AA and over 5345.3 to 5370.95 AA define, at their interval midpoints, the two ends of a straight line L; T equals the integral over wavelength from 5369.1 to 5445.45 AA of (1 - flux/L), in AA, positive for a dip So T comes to 1.55 AA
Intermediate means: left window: 18.1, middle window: 17.6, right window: 18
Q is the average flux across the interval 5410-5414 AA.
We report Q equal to 17.1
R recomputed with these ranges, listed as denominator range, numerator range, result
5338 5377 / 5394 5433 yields 0.98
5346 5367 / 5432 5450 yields 0.98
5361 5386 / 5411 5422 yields 1.03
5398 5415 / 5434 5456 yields 1.05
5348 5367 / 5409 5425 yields 0.99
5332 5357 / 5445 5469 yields 1.02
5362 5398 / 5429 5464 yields 1.01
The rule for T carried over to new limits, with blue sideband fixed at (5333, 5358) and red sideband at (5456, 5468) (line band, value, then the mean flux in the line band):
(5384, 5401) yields 0.6 AA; 17.3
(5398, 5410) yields 0.9 AA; 16.6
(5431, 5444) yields 0.2 AA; 17.9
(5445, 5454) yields 0.2 AA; 17.7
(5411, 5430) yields 0.0 AA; 18.1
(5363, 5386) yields -0.1 AA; 17.9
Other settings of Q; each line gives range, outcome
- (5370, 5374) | 17.2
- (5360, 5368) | 18.3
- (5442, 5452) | 17.9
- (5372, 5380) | 17.9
